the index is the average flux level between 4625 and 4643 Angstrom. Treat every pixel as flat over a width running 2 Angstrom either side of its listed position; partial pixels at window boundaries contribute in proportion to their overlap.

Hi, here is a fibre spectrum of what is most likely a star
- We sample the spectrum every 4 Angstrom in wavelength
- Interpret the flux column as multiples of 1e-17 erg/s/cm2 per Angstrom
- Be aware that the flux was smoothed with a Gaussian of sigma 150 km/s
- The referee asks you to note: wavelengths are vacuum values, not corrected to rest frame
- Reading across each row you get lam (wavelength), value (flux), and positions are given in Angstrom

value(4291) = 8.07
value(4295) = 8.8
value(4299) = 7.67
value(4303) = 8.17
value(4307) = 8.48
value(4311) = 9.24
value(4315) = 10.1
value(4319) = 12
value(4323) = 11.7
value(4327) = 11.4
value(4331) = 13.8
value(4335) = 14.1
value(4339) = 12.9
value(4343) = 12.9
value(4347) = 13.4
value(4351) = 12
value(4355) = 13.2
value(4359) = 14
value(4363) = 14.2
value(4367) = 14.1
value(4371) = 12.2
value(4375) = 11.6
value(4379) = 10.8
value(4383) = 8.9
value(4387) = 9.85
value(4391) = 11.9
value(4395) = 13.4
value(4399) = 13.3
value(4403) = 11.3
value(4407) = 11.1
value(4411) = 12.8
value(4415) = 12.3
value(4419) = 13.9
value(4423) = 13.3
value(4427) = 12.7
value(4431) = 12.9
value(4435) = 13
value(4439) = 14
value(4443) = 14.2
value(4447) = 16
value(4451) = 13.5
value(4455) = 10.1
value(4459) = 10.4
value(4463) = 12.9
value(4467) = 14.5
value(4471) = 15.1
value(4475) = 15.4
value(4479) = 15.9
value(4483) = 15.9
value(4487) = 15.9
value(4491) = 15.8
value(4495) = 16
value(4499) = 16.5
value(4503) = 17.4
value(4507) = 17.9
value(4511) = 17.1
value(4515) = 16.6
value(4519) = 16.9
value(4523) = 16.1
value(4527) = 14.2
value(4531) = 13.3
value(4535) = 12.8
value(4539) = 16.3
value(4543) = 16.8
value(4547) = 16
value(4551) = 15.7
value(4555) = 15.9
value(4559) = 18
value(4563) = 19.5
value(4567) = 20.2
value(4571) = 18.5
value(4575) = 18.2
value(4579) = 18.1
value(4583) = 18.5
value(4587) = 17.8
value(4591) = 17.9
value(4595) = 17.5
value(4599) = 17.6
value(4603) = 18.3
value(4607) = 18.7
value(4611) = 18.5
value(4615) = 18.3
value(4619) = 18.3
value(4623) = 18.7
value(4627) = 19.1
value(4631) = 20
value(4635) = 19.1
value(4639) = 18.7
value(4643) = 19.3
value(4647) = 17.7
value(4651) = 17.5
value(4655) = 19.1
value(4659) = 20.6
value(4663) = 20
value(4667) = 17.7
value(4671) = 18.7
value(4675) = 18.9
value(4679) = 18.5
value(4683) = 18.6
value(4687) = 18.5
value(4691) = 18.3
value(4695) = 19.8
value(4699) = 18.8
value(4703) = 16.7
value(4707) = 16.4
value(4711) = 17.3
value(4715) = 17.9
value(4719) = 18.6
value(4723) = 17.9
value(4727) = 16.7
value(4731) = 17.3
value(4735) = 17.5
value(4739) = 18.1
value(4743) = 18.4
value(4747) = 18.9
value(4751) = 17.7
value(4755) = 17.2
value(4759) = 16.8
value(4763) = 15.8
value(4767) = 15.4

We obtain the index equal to 19.2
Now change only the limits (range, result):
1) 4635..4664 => 19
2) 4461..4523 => 16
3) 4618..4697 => 18.9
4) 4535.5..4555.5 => 15.9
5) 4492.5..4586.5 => 16.8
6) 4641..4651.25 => 18.3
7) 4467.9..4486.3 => 15.5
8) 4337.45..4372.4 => 13.2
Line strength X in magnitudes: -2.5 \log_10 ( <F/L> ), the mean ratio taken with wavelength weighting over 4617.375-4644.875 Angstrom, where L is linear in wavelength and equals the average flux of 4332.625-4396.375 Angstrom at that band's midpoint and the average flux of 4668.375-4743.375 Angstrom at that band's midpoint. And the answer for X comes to -0.13 mag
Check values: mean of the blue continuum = 12.5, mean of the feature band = 19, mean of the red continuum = 18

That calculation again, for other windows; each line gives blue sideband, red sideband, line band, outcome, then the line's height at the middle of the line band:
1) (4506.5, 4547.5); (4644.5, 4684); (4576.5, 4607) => -0.053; 17.2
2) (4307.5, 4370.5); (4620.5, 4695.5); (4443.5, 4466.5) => 0.157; 14.8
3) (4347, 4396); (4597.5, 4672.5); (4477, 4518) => -0.080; 15.3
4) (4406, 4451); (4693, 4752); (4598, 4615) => -0.141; 16.1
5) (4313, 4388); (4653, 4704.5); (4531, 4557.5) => 0.047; 16.1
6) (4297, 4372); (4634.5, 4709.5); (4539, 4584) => -0.083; 16.4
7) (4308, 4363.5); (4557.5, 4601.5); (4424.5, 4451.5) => 0.086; 14.9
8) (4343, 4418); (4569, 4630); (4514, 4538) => 0.090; 16.3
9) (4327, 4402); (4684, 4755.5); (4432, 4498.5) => -0.018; 14.1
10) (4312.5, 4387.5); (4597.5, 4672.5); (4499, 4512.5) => -0.100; 15.8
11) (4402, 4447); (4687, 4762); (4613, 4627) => -0.150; 16.1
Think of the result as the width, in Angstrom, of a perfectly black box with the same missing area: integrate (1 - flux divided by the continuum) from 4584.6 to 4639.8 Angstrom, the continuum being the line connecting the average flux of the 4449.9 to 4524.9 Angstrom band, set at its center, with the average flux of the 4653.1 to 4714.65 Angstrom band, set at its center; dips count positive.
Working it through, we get -3.6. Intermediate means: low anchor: 15.3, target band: 18.5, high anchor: 18.5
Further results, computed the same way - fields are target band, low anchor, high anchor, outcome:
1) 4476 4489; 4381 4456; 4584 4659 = -1.3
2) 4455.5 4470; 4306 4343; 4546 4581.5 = 2.6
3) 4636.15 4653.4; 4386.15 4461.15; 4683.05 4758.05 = -1.9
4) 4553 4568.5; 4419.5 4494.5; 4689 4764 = -2.9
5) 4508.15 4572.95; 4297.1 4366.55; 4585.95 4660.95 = 0.6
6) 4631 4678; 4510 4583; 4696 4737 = -4.4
